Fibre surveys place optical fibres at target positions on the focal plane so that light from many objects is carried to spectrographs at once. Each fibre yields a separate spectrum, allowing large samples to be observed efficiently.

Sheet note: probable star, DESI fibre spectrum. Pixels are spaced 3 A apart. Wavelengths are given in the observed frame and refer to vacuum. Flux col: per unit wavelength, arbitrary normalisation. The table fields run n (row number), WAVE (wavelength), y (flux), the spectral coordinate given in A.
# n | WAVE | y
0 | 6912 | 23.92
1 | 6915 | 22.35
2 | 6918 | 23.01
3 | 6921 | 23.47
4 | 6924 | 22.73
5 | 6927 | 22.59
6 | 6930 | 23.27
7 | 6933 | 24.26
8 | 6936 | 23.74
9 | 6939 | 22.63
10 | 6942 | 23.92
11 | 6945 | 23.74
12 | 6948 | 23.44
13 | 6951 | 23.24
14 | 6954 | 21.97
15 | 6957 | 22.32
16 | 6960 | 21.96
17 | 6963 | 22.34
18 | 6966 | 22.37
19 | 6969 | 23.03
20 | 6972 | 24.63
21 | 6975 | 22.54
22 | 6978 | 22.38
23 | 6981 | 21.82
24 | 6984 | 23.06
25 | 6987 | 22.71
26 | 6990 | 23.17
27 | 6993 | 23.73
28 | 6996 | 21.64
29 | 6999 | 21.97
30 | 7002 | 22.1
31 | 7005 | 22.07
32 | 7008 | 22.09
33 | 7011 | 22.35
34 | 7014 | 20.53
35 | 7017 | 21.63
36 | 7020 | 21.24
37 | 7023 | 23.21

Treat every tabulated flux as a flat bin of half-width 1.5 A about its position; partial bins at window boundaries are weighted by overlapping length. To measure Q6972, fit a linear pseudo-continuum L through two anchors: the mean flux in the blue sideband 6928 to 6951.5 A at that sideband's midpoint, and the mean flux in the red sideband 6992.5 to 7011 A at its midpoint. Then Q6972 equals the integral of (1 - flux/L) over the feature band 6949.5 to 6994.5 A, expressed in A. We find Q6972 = 0.1 A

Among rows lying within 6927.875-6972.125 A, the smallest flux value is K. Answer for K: 21.96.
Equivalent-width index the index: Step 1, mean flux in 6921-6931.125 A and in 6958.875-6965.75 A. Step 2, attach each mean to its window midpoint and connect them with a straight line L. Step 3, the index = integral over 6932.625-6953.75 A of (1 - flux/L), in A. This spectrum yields -0.8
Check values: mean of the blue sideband 22.9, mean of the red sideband 22.2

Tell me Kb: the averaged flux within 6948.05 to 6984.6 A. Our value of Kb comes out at 22.7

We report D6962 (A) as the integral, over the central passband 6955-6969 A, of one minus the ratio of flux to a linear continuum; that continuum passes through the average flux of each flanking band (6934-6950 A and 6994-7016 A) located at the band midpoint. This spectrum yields 0.4 A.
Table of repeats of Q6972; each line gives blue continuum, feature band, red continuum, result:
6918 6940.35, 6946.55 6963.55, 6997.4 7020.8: 0.2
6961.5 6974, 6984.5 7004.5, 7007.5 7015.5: -0.3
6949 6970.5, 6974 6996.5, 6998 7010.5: -0.4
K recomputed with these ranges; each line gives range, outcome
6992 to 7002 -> 21.64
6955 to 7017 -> 20.53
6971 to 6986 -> 21.82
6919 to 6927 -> 22.59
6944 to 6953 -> 23.24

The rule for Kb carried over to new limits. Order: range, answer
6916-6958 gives 23.2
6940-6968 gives 22.8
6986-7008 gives 22.5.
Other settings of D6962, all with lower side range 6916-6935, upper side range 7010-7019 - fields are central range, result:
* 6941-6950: -0.3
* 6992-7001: -0.2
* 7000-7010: -0.2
